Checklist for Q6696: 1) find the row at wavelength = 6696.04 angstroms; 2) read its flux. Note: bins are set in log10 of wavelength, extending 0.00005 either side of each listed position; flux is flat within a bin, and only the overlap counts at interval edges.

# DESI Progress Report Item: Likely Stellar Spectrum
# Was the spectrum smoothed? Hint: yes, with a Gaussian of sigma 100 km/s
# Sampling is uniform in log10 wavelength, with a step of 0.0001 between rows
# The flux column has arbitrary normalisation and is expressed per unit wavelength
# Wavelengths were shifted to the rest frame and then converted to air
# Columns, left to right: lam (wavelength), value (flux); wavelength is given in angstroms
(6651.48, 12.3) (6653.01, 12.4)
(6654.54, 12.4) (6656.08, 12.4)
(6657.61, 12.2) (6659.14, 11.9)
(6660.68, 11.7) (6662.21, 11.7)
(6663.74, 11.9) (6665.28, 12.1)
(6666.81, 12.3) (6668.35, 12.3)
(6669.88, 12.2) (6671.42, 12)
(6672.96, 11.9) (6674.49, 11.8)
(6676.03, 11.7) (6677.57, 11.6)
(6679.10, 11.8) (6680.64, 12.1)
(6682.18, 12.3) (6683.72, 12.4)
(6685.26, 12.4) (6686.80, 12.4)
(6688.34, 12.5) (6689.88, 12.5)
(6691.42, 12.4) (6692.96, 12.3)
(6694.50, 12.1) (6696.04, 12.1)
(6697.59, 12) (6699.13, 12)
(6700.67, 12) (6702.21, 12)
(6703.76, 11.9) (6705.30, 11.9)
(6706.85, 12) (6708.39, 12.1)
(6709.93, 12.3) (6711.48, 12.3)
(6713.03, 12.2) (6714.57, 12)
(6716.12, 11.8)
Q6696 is 12.1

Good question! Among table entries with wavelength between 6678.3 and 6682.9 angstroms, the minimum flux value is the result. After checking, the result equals 11.8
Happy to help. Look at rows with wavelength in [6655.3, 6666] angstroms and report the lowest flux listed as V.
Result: 11.7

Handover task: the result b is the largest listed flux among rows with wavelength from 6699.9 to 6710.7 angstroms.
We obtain 12.3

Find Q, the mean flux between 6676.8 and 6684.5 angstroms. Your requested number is 12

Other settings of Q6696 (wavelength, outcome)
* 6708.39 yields 12.1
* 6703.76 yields 11.9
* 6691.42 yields 12.4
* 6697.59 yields 12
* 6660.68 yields 11.7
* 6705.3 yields 11.9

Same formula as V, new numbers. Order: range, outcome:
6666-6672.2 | 12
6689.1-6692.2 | 12.4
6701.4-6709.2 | 11.9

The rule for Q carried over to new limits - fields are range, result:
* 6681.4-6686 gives 12.4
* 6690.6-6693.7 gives 12.4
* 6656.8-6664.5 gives 11.9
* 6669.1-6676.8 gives 11.9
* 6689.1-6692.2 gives 12.5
